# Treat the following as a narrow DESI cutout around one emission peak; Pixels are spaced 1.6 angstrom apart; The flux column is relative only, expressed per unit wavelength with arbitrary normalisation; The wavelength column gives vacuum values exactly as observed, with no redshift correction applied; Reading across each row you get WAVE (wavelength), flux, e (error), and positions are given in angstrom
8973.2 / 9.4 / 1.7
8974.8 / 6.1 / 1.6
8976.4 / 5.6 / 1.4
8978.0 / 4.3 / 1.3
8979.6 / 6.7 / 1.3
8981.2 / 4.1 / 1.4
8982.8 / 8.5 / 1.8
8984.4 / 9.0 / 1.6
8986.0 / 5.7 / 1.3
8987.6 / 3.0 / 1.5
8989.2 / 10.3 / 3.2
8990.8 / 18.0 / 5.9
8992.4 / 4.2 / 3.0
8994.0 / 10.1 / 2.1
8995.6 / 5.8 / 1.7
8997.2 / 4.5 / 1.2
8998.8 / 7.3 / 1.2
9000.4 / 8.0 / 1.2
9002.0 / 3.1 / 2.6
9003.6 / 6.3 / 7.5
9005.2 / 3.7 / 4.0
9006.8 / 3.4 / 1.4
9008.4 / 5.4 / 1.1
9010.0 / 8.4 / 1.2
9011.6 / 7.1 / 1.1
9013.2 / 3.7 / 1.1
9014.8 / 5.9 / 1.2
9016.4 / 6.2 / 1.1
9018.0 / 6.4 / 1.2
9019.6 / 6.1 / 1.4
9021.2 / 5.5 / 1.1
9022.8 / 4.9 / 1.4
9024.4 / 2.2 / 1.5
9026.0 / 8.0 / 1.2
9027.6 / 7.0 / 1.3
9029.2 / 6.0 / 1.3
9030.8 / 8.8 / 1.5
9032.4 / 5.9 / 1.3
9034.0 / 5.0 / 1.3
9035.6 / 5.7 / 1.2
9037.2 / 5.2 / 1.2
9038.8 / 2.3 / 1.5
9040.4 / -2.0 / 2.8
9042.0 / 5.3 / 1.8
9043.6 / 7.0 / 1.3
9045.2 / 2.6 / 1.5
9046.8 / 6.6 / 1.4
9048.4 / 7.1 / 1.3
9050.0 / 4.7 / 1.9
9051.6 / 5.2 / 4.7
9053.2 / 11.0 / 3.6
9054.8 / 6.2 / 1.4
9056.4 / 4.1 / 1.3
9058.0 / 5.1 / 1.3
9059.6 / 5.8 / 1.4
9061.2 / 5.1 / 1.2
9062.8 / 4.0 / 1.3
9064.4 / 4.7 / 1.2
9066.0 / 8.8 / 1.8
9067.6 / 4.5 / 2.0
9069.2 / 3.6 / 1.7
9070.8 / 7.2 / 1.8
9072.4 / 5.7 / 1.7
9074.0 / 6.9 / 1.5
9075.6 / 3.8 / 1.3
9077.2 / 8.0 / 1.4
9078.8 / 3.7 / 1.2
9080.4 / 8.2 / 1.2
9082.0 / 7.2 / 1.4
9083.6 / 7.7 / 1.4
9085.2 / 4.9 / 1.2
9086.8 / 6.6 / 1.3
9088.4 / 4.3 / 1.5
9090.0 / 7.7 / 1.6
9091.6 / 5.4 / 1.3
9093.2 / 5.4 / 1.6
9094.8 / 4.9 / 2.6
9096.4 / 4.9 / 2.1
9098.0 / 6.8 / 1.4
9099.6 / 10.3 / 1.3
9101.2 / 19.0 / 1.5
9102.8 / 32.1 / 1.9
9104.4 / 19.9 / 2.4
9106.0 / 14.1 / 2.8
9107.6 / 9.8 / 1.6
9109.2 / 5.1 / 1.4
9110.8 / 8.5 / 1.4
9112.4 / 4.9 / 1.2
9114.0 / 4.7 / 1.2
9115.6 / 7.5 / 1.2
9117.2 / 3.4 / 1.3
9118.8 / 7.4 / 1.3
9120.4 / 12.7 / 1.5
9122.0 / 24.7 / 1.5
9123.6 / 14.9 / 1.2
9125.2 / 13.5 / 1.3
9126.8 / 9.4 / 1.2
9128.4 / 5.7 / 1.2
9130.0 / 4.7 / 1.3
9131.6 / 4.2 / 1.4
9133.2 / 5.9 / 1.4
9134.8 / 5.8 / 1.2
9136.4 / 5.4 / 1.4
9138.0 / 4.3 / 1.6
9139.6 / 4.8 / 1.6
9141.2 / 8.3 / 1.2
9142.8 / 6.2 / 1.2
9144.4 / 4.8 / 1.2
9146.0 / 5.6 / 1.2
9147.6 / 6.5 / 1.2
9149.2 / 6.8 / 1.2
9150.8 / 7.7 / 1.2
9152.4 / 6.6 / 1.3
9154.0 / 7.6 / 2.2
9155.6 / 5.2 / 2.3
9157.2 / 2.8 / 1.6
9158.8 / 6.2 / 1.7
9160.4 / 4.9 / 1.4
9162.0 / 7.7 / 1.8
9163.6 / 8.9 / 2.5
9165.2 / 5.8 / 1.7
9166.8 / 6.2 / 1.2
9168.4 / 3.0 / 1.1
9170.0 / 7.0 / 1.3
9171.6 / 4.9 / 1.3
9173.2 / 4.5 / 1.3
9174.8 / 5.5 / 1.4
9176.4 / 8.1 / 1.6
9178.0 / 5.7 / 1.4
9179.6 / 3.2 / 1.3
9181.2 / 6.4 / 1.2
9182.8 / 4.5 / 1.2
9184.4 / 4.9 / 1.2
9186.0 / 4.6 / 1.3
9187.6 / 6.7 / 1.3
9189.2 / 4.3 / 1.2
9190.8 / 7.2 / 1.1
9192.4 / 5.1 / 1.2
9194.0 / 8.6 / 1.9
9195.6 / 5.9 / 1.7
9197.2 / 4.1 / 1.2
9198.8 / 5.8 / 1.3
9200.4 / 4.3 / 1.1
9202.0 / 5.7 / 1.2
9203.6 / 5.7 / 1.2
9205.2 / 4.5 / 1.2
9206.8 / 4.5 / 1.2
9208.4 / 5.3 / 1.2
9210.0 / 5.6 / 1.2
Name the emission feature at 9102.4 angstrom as [S II] 6716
